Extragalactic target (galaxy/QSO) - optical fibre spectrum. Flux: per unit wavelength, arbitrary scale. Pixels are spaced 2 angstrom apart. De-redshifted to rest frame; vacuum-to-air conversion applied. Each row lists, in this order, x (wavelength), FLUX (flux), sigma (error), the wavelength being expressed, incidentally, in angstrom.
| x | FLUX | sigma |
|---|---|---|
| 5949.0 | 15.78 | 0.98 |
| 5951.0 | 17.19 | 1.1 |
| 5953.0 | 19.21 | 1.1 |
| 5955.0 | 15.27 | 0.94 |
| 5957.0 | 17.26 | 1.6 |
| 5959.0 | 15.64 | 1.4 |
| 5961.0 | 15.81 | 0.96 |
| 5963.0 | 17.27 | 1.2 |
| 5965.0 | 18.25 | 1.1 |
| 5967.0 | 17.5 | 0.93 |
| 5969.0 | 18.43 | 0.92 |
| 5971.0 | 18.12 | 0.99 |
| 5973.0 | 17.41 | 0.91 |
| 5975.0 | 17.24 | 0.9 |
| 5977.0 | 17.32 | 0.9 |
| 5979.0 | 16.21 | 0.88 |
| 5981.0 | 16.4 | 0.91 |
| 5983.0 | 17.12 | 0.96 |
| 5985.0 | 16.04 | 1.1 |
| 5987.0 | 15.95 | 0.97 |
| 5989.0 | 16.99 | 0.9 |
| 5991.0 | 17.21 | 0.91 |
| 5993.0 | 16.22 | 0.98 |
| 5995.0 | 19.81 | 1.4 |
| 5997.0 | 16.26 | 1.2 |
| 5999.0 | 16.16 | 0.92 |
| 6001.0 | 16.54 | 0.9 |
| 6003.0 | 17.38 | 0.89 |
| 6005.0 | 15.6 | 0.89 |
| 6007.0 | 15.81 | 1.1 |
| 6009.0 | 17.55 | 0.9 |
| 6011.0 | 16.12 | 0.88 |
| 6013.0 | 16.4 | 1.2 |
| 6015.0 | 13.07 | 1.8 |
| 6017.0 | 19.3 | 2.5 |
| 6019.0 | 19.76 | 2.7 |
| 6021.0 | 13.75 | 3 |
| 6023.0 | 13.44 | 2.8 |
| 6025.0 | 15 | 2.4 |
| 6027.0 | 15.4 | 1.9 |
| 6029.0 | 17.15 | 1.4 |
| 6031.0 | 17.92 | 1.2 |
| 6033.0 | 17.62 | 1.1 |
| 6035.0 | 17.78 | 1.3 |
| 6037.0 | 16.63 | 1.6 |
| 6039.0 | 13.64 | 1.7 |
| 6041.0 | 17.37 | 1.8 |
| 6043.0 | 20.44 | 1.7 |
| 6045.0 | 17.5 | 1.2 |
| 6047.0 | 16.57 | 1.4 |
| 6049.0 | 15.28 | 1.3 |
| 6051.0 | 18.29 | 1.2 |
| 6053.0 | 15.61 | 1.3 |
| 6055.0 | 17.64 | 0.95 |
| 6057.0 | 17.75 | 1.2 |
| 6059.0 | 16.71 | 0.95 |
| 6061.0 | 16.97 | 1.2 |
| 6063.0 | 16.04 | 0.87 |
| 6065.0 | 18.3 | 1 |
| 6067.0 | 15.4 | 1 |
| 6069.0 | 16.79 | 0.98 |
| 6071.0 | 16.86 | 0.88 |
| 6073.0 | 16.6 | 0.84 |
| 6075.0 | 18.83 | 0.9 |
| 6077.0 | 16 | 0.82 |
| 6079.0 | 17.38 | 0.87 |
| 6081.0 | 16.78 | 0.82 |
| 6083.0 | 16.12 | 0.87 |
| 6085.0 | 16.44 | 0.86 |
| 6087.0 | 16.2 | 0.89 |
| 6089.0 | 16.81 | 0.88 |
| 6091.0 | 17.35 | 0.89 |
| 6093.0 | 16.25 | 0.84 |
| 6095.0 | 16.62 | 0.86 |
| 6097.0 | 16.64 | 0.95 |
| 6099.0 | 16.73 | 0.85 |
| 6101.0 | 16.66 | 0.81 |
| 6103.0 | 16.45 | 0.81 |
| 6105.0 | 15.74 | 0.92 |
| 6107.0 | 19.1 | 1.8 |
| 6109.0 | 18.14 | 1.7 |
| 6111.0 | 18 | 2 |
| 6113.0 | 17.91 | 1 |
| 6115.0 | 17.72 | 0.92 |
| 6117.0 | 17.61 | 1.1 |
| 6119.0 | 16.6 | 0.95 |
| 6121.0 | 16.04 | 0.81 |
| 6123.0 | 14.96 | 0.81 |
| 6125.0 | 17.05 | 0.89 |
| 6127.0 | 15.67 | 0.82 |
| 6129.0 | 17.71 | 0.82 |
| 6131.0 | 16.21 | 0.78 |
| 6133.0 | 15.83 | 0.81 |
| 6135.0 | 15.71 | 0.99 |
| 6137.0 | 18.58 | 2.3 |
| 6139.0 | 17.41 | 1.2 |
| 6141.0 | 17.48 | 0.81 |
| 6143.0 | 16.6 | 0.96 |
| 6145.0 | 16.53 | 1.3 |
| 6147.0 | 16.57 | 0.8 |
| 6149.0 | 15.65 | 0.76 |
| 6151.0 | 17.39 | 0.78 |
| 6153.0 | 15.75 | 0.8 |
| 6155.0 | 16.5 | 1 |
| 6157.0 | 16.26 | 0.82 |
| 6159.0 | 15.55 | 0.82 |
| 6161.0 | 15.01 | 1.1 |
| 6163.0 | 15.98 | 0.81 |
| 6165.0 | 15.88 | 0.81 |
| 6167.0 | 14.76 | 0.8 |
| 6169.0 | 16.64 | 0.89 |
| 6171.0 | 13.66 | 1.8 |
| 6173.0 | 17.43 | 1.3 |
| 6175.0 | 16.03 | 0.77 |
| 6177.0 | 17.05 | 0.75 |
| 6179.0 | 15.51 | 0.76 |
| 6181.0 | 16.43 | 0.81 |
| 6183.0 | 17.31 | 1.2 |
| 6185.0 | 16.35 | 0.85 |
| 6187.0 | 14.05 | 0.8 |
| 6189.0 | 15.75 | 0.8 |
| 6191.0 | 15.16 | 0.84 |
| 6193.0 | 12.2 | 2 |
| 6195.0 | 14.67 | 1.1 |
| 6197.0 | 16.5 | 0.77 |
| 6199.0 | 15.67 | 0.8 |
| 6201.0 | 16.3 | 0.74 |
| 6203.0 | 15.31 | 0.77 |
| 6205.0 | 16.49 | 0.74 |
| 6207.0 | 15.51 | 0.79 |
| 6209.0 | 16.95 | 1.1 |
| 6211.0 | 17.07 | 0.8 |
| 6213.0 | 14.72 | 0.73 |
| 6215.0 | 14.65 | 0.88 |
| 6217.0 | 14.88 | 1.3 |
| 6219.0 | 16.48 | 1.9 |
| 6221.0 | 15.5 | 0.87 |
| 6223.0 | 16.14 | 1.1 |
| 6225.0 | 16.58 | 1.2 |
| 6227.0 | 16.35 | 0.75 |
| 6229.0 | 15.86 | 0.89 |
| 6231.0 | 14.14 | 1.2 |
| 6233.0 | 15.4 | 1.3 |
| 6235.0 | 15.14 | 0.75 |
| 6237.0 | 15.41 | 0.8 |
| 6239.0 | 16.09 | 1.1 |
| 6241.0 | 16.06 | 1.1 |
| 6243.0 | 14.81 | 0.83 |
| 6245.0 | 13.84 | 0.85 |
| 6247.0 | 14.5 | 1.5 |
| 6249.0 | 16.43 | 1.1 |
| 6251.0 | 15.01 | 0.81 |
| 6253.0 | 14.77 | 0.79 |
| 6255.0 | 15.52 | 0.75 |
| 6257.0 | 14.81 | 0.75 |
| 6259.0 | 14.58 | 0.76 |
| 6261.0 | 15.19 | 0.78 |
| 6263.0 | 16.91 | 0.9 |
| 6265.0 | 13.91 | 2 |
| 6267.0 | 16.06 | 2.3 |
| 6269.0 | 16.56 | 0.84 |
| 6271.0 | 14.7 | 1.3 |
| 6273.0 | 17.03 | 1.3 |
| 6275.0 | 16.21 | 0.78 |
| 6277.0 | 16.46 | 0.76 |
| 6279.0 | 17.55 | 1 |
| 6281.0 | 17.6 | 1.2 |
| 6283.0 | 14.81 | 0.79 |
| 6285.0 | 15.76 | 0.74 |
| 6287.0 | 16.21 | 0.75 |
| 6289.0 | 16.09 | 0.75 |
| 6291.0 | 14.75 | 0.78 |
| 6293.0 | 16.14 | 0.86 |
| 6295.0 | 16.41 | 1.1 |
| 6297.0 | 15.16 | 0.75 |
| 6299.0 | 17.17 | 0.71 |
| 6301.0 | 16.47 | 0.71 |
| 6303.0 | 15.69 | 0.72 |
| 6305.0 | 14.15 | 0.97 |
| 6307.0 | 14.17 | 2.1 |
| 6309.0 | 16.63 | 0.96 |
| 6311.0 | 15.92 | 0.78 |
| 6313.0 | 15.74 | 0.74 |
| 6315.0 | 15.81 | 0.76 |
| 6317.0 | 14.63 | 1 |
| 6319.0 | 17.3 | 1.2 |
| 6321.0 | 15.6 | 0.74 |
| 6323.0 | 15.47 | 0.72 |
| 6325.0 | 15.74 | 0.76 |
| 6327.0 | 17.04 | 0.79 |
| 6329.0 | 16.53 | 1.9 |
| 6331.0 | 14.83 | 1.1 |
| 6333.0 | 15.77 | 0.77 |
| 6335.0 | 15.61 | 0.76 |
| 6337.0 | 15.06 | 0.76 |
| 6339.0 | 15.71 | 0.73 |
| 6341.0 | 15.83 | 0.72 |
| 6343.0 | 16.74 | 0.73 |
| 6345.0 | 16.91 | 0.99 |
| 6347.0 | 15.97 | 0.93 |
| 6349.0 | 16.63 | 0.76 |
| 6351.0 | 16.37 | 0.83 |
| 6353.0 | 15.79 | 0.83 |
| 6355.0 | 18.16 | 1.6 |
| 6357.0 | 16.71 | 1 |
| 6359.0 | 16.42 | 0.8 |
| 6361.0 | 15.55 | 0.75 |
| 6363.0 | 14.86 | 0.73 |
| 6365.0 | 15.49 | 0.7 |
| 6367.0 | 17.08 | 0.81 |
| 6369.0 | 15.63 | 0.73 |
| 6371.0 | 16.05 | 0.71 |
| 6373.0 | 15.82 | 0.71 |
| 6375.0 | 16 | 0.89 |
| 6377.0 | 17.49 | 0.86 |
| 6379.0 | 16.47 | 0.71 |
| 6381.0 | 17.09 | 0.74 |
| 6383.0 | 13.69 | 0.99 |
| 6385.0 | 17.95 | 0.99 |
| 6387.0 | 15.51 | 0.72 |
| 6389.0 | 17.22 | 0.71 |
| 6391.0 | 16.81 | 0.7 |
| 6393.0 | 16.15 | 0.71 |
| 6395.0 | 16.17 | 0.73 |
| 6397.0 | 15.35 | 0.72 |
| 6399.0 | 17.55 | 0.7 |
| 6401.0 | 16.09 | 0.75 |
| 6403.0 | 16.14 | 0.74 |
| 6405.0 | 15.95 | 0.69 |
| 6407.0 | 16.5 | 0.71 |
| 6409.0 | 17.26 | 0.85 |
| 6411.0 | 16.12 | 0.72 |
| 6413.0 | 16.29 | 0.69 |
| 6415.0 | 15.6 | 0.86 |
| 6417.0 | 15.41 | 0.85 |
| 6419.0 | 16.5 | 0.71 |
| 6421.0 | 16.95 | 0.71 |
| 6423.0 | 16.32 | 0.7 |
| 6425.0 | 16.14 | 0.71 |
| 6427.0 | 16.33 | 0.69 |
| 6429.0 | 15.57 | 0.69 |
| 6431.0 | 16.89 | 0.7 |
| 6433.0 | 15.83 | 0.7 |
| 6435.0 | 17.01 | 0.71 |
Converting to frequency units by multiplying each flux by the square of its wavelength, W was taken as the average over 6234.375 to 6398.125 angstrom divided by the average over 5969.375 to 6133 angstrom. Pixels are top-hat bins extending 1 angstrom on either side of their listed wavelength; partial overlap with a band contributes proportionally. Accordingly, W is 1.0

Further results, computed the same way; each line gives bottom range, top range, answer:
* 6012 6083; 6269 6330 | 1.04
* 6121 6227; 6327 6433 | 1.08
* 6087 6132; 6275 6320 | 1.00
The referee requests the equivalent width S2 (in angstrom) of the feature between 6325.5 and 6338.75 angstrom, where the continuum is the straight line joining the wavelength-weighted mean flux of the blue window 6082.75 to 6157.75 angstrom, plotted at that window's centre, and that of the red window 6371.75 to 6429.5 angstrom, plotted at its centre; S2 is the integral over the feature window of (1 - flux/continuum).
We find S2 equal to 0.5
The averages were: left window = 16.8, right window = 16.3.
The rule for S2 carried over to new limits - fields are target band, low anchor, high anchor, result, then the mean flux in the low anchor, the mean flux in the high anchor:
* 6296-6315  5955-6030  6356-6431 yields 0.74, 16.7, 16.2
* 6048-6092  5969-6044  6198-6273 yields -1.14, 16.7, 15.5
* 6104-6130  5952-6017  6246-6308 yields -1.23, 16.8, 15.7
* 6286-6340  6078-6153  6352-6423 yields 2.16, 16.8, 16.3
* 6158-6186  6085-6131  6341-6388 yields 1.27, 16.9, 16.3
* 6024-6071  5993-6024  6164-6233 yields -1.62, 16.5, 15.7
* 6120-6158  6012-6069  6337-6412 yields 0.08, 16.7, 16.3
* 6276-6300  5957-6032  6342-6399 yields 0.32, 16.7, 16.3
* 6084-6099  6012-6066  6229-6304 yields -0.14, 16.7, 15.7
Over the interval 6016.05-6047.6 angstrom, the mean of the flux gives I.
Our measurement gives 16.8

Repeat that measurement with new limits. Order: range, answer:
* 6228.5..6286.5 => 15.6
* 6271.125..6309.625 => 16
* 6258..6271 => 15.5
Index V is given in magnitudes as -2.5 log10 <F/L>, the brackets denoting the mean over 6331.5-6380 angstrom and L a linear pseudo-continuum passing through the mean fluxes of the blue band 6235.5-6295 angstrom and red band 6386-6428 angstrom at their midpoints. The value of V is -0.01 mag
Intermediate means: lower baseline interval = 15.7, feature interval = 16.2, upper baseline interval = 16.3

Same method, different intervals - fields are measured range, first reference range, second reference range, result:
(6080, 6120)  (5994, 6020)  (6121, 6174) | -0.03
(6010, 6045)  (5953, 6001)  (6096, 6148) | 0.03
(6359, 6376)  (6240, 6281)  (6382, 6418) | 0.01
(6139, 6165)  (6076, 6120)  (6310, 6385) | 0.03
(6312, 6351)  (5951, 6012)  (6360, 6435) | 0.03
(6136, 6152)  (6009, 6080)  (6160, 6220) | -0.07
